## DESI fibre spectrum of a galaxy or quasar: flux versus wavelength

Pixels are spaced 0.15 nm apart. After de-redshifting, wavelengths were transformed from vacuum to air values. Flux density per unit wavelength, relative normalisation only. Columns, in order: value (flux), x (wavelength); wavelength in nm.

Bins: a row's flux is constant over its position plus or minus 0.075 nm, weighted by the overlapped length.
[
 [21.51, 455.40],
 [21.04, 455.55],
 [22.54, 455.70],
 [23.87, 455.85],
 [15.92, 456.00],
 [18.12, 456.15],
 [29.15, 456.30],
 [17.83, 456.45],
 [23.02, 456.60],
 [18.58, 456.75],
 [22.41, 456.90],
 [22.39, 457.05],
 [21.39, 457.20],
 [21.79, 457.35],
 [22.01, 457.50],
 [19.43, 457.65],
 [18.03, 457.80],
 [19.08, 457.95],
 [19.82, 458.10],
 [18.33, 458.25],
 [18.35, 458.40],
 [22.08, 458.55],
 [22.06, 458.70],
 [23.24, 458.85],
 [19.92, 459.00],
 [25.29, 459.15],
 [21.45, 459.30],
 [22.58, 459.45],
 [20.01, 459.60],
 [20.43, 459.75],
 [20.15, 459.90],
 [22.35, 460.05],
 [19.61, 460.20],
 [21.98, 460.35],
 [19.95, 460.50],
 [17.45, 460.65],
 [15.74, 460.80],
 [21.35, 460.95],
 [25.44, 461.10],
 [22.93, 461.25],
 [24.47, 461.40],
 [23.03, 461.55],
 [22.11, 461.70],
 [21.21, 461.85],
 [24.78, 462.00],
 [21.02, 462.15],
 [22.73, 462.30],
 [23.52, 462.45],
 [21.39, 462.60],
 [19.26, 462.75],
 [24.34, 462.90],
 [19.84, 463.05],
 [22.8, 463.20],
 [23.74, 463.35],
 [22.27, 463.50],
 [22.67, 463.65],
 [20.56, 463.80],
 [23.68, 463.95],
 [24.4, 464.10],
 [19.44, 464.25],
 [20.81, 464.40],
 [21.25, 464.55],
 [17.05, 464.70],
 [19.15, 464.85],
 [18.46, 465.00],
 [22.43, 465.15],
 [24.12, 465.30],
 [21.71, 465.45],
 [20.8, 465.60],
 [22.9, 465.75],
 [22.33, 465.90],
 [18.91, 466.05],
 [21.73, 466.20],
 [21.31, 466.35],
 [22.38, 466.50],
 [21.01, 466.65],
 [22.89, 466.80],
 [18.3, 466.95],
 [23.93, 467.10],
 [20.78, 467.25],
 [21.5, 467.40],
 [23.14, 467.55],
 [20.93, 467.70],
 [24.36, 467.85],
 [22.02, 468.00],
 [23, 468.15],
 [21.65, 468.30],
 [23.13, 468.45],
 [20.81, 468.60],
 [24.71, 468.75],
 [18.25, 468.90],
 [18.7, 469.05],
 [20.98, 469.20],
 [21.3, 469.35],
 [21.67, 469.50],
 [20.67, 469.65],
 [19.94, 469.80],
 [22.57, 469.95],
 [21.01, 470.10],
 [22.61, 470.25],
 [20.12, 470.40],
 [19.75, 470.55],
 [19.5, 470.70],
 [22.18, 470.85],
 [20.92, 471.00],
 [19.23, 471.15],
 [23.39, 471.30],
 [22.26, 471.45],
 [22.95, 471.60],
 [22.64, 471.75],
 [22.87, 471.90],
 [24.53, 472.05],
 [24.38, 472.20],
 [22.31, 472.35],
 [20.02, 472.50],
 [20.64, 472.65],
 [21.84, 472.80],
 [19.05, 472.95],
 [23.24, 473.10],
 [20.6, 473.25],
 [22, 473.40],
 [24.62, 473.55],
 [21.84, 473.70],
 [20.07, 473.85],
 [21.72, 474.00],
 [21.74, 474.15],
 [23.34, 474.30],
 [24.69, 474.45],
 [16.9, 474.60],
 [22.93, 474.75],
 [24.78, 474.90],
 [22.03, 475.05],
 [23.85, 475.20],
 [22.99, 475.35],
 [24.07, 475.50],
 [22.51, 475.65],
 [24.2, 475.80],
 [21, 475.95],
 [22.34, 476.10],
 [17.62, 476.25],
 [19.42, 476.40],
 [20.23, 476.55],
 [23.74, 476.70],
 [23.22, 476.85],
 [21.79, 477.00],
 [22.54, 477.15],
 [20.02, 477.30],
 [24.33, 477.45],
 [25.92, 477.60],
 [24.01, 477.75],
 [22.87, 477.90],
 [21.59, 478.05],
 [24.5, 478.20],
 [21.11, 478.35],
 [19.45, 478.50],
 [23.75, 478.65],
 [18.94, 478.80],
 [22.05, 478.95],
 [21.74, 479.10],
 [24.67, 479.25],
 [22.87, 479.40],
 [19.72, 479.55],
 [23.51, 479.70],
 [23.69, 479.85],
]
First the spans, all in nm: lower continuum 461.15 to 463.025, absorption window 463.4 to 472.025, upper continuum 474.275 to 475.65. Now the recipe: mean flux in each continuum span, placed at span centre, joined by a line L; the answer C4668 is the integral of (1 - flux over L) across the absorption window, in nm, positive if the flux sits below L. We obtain 0.44 nm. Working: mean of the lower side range 22.5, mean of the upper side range 22.8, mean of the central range 21.5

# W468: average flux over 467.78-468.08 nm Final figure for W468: 23.2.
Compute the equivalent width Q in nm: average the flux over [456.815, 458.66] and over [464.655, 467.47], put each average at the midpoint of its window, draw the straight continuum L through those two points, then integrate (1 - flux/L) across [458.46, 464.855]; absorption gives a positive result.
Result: -0.259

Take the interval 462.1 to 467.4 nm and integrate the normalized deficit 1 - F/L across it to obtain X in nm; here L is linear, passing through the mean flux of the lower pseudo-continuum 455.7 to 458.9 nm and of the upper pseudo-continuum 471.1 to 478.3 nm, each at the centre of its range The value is -0.02 nm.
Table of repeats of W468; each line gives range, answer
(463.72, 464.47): 21.8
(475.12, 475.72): 23.4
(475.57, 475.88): 23.3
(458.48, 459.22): 22.5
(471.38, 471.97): 22.7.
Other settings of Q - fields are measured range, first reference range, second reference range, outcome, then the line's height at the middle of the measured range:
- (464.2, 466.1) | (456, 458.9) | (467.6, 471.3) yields 0.031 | 21.1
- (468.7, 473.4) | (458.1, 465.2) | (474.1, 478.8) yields 0.118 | 22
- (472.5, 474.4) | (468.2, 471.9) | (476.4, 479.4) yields 0.008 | 21.8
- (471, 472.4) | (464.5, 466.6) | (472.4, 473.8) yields -0.079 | 21.4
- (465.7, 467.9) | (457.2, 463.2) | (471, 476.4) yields -0.005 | 21.7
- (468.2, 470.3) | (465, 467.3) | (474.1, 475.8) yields 0.070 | 22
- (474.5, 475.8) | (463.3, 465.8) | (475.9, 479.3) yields -0.043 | 21.9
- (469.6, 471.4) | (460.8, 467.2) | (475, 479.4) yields 0.084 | 22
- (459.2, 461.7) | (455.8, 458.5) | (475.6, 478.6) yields -0.057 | 20.8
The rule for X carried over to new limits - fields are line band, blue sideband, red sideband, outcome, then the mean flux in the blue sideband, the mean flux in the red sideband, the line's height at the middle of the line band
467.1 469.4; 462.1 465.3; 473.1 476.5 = 0.00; 21.5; 22.1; 21.8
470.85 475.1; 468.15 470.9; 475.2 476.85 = -0.10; 21.1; 22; 21.6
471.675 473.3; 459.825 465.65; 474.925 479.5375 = 0.00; 21.5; 22.3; 22.1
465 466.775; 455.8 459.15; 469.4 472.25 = -0.02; 20.8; 21.7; 21.4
